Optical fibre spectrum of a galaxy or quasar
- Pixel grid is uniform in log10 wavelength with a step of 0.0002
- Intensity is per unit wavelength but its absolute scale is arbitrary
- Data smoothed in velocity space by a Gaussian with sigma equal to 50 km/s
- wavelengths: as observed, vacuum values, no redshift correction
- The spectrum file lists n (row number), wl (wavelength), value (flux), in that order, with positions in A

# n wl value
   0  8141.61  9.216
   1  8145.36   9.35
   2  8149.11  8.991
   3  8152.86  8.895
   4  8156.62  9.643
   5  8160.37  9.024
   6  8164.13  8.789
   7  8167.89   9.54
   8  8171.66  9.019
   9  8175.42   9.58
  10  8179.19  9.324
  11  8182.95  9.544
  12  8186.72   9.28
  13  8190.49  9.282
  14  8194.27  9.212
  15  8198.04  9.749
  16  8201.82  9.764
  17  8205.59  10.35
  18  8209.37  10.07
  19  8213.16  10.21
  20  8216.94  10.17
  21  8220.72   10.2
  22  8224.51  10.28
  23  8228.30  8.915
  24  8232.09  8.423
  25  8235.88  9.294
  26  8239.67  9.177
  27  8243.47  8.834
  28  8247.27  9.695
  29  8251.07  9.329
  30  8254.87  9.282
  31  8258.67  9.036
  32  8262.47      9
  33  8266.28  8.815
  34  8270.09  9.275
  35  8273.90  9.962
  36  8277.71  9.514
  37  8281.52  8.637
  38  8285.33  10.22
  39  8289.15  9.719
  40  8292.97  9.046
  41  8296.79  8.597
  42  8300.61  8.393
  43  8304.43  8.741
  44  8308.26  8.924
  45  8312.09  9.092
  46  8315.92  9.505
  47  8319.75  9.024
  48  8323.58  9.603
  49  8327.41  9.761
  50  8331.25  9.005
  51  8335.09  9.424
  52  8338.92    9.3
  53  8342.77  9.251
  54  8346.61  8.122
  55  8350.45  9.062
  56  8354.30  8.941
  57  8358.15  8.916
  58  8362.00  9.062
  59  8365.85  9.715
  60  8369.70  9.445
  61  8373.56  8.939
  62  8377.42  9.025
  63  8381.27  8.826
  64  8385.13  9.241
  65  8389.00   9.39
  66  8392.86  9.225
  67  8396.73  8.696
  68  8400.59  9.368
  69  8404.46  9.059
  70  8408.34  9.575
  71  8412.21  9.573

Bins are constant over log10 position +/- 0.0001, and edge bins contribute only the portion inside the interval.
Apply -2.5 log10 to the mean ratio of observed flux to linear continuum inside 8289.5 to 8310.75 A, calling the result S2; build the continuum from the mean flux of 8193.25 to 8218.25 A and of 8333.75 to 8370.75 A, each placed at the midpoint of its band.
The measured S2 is 0.07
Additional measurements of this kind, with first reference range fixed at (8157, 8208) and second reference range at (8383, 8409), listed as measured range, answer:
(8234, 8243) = 0.02 mag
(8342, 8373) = 0.02 mag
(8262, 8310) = 0.02 mag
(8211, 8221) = -0.09 mag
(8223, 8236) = 0.02 mag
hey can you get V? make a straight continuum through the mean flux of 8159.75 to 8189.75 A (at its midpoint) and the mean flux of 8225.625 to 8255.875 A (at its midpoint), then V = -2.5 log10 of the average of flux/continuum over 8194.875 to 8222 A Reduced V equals -0.09 mag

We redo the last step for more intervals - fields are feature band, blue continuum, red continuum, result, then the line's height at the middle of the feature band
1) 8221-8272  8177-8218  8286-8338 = 0.03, 9.48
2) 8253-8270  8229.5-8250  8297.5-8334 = 0.00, 9.09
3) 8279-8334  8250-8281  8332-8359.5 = -0.01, 9.12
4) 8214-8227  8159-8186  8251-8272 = -0.11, 9.18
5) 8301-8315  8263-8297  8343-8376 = 0.04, 9.23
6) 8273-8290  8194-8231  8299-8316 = -0.05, 9.15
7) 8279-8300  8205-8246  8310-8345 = 0.03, 9.42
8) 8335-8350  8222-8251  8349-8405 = 0.02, 9.16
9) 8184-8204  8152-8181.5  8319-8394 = -0.03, 9.23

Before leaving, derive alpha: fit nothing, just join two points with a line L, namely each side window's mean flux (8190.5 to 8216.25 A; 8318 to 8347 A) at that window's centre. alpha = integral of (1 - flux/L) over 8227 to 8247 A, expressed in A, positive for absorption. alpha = 1.5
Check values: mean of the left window 9.86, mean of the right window 9.24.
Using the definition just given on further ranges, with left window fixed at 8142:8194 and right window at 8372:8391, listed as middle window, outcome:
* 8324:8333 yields -0.3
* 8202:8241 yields -2.2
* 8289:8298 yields 0.1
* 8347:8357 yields 0.3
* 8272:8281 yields -0.4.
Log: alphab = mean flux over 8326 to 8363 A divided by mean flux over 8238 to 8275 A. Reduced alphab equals 0.98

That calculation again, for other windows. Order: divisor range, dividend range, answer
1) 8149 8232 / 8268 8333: 0.97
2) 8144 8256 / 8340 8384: 0.96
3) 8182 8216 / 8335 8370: 0.93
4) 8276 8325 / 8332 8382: 0.99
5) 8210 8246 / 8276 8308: 0.96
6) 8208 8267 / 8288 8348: 0.96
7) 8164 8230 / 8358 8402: 0.95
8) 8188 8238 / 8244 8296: 0.96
